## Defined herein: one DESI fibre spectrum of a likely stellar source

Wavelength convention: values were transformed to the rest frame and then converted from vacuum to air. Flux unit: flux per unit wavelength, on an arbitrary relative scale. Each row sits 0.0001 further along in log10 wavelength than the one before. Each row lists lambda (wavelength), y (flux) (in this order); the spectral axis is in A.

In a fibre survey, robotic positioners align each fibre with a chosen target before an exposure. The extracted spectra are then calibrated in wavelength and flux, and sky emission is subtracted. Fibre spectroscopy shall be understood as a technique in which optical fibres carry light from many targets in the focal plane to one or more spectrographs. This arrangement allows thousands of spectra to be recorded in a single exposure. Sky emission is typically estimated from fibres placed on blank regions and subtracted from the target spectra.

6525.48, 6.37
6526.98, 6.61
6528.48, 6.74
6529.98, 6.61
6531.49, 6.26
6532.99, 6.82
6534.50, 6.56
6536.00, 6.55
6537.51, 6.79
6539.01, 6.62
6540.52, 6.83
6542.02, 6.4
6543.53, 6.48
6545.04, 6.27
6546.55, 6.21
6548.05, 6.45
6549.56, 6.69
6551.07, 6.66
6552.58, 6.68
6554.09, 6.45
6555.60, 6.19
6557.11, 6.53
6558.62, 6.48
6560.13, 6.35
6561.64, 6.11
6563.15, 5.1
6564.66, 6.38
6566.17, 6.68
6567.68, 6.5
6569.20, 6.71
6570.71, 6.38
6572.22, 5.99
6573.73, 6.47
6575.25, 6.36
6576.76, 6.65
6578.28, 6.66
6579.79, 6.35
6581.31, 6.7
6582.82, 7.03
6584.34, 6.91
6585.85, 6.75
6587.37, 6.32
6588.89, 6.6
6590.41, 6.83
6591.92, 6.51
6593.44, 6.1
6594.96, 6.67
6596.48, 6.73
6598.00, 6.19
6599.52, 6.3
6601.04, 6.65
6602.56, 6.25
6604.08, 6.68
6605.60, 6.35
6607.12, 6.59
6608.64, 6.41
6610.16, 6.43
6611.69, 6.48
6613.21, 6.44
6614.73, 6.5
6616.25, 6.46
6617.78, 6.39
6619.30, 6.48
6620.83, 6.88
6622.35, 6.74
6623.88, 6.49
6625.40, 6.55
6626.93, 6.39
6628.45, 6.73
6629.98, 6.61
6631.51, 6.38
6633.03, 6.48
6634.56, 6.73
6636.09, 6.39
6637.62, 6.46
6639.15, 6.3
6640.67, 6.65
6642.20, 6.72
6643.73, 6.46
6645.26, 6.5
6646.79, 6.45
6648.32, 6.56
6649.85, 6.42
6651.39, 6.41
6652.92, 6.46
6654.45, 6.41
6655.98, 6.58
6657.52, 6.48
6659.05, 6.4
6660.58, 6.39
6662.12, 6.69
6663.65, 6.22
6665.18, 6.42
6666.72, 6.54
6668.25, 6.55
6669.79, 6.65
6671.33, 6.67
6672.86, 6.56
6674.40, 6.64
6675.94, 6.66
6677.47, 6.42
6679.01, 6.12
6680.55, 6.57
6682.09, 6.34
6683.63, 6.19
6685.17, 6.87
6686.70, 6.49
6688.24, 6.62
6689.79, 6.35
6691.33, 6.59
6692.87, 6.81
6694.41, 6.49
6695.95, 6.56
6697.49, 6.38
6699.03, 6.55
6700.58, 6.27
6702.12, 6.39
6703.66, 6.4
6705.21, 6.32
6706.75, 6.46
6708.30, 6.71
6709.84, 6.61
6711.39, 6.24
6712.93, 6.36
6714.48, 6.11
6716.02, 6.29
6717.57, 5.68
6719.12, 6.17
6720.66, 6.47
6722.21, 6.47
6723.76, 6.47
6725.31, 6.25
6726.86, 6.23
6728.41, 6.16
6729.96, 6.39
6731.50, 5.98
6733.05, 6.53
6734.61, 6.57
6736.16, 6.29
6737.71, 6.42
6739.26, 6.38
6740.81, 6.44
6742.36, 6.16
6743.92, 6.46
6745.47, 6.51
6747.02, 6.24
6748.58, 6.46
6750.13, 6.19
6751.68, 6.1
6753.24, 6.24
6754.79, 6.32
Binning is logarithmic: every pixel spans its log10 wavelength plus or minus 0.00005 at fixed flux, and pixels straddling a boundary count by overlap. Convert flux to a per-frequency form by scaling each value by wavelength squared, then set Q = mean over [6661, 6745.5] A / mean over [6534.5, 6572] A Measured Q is 1.04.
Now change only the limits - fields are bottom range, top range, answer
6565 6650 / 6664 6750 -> 1.01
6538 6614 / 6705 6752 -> 1.02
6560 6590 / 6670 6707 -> 1.04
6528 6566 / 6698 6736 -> 1.03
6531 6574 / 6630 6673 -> 1.04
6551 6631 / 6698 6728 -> 1.01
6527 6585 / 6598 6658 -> 1.02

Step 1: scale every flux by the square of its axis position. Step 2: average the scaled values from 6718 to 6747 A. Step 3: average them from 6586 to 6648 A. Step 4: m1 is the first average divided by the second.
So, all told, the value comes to 1.0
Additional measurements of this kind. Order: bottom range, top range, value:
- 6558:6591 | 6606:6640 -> 1.02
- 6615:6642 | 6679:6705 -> 1.01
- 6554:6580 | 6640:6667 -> 1.05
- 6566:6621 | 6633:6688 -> 1.02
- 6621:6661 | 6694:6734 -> 1.00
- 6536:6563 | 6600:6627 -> 1.03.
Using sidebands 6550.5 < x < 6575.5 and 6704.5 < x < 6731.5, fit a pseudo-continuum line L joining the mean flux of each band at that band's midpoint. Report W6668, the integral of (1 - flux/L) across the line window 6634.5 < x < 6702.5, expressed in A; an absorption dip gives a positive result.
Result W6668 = -1.9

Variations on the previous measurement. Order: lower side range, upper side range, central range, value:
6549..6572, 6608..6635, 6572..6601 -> -0.46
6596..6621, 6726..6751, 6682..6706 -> -0.36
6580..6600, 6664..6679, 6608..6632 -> 0.15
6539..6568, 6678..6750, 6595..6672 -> -1.36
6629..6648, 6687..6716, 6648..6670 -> 0.07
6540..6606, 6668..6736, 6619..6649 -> -0.48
